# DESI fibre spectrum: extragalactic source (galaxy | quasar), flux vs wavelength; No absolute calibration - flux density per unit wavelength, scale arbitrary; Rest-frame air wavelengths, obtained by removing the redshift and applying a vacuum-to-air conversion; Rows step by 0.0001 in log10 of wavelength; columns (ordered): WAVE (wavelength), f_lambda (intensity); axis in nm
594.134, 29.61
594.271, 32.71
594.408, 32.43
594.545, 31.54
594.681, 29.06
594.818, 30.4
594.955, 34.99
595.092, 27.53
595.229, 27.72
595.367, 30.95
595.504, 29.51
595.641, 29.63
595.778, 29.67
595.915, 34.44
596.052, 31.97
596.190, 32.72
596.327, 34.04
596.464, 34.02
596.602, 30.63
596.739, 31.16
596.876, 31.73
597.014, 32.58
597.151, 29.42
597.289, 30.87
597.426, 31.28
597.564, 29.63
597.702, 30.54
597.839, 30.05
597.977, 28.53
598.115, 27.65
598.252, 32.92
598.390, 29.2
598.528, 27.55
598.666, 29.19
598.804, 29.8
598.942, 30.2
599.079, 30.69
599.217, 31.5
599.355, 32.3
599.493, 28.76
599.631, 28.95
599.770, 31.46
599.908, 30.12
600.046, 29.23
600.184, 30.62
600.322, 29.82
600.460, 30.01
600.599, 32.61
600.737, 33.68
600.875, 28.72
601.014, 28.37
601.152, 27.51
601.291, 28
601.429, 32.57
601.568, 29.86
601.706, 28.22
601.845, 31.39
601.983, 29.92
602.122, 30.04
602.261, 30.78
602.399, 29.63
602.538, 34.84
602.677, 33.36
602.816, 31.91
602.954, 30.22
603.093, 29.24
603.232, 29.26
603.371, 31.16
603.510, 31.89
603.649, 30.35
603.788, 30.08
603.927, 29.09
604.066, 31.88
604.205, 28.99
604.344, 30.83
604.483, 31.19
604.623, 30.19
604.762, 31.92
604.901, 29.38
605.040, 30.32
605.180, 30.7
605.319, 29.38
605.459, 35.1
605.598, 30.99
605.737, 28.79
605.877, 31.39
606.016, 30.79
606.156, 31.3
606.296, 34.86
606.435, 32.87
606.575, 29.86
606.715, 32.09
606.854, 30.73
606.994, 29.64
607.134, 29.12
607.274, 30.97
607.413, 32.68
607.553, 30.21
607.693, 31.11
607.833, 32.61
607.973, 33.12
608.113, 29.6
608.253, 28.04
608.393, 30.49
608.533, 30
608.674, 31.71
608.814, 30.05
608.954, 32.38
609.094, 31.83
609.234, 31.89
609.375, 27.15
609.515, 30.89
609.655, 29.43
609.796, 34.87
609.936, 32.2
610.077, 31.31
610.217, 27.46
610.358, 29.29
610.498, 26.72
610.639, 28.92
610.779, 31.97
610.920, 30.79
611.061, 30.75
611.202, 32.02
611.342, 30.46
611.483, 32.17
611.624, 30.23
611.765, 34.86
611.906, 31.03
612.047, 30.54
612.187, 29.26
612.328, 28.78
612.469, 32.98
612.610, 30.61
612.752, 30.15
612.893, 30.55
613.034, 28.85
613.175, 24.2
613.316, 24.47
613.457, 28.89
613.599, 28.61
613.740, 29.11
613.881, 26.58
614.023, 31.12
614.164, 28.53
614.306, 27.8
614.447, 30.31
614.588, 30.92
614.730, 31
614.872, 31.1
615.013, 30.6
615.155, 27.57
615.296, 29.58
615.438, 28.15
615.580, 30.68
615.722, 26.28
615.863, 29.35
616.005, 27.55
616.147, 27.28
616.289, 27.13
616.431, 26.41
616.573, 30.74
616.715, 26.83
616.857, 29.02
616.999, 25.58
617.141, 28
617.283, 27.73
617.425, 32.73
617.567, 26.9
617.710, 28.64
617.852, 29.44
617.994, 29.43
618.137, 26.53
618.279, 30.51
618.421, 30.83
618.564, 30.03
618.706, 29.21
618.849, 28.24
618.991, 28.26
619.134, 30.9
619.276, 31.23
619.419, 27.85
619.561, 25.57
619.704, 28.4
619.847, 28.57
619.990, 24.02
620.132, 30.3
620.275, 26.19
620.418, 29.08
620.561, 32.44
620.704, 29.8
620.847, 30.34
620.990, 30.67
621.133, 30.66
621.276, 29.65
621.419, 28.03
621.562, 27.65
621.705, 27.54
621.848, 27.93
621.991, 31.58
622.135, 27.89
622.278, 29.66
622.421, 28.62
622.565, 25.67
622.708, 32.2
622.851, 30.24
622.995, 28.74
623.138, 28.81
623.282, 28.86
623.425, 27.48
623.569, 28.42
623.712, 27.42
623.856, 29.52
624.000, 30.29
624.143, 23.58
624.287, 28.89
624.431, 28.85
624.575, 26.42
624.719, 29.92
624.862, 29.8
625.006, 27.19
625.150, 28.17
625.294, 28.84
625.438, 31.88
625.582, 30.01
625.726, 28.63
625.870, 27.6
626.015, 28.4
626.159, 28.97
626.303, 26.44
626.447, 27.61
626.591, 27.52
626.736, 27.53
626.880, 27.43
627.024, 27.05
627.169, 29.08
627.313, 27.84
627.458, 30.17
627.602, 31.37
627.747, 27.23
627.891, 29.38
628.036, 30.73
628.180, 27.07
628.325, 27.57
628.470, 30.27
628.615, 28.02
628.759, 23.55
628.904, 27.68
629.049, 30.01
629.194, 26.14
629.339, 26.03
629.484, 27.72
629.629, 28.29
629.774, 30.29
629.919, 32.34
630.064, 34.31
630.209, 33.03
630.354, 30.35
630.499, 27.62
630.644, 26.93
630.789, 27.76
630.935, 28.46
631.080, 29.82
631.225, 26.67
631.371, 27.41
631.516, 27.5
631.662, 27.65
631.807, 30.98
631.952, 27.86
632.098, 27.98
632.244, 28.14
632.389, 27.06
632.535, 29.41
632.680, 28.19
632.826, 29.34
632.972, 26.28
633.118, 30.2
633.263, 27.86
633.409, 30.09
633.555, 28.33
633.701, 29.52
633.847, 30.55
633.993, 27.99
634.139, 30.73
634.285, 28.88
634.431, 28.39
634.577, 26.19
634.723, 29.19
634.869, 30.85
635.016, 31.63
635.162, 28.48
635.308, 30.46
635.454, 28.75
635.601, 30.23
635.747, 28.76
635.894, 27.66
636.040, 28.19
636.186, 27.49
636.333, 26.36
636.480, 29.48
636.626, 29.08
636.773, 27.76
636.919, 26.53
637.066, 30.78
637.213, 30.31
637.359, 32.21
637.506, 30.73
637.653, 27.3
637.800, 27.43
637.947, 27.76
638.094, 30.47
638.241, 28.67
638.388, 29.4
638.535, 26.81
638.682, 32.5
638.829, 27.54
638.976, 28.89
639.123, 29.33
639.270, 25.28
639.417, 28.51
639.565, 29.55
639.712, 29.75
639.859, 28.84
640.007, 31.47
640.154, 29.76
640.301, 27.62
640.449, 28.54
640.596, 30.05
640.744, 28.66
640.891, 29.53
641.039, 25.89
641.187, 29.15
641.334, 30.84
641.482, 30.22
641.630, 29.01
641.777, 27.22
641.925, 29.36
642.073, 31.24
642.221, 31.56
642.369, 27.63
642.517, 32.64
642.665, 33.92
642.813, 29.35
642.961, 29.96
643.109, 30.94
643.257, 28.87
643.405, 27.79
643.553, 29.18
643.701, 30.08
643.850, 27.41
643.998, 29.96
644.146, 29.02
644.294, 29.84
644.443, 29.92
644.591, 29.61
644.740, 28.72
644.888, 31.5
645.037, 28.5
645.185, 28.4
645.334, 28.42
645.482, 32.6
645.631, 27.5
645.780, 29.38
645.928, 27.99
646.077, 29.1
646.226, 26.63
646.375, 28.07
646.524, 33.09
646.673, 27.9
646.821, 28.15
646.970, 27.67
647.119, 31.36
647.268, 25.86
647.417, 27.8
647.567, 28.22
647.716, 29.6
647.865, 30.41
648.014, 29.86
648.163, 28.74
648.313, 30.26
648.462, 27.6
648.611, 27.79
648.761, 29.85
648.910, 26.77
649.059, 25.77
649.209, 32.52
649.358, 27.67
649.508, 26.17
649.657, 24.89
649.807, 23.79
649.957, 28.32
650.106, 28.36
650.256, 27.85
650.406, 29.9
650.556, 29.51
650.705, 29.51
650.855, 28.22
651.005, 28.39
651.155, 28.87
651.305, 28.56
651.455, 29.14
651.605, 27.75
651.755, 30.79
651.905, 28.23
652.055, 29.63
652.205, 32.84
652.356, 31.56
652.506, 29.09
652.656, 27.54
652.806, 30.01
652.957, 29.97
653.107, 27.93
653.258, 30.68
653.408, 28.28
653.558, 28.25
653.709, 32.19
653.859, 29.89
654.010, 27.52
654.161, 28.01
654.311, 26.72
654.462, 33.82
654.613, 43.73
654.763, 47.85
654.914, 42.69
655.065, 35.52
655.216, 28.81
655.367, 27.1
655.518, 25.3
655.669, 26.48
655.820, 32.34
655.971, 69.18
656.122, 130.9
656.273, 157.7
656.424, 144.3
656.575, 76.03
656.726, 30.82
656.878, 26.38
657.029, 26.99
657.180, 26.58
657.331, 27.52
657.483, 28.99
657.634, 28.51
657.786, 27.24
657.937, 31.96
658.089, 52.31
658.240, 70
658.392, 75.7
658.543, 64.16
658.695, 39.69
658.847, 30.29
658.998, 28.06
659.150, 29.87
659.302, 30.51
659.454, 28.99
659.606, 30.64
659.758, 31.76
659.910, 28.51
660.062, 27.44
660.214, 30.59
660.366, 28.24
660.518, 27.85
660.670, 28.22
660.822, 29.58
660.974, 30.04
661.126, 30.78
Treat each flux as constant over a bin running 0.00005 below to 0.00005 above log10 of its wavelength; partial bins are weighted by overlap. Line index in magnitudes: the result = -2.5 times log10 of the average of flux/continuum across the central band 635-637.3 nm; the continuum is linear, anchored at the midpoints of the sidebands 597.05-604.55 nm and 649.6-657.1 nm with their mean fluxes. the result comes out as 0.24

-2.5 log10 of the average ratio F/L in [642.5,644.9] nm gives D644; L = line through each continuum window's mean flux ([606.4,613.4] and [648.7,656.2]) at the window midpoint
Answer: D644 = 0.086 mag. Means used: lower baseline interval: 30.5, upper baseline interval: 32.8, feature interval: 29.8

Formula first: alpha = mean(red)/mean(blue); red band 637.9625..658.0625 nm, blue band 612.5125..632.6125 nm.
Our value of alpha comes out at 1.14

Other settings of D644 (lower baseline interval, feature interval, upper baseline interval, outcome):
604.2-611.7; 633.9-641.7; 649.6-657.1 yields 0.234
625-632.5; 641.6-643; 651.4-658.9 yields 0.173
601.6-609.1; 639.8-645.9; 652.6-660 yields 0.308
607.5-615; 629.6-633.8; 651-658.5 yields 0.216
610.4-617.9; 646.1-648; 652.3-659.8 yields 0.338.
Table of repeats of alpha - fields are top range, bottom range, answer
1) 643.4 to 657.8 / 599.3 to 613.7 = 1.11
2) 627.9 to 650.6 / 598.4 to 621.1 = 0.96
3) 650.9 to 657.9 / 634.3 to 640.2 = 1.36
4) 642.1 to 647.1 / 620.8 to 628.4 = 1.03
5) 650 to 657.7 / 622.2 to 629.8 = 1.36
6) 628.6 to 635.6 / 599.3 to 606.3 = 0.94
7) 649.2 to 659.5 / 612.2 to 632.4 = 1.33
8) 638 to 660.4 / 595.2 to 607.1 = 1.09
